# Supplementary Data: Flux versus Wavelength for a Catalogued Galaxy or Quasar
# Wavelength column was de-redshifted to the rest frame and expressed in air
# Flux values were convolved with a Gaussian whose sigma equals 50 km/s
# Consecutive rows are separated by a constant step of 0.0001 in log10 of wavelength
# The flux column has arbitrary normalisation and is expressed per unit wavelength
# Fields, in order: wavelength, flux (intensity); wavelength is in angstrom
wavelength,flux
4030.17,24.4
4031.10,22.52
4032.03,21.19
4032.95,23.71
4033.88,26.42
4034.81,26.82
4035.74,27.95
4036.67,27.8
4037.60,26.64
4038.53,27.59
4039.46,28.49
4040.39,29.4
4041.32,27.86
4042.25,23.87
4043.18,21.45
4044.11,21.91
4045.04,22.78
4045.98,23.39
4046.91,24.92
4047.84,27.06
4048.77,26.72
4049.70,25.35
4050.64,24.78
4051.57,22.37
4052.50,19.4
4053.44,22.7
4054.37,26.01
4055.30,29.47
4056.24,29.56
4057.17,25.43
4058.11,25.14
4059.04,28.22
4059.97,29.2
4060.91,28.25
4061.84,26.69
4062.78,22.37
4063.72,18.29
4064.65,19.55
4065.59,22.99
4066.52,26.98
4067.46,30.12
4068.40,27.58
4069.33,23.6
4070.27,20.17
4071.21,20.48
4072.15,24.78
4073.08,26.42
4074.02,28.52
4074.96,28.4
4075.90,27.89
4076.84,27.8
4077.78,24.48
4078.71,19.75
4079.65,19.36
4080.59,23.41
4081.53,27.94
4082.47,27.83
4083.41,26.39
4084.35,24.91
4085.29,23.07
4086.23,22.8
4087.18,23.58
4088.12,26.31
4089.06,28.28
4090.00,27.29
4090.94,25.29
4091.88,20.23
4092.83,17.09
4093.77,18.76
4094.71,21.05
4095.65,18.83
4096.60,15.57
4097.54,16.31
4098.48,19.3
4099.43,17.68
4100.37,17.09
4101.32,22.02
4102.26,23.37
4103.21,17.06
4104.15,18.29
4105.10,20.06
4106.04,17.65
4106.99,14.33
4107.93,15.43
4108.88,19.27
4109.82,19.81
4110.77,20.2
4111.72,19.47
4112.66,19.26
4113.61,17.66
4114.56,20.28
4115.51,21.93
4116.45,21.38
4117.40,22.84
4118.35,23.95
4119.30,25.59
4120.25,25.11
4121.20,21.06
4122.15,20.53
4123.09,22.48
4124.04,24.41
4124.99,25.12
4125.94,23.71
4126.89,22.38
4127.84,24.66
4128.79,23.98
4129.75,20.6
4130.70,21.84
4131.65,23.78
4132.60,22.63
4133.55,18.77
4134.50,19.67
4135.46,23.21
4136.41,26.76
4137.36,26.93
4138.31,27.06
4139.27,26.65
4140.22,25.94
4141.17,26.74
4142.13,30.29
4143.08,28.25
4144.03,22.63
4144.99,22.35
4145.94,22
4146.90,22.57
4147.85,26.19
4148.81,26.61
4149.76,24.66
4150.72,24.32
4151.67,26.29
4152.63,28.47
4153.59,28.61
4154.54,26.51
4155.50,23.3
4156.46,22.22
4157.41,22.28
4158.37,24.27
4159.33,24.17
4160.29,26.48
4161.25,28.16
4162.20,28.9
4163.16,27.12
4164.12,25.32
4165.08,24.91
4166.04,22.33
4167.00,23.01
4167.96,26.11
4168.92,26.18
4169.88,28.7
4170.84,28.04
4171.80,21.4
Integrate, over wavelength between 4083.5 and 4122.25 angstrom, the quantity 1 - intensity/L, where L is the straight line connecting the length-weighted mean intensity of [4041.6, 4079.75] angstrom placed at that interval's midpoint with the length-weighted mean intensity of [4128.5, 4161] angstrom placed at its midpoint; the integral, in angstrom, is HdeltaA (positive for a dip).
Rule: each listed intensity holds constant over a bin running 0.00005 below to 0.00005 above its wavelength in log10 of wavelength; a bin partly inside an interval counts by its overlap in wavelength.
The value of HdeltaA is 6.17 angstrom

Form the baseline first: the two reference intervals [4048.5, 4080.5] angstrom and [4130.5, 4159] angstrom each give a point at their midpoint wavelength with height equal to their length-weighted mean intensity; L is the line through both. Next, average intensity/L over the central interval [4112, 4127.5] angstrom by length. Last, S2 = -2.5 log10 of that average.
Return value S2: 0.11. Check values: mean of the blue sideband 24.9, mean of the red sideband 24.8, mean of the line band 22.4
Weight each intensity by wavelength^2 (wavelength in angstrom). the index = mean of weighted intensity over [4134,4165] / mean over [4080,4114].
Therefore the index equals 1.25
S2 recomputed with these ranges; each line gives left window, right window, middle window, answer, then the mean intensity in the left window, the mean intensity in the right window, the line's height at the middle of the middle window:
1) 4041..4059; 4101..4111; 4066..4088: -0.15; 24.8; 18.8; 21.9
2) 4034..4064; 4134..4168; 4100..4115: 0.33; 25.6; 25.3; 25.4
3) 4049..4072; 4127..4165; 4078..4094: 0.05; 24.8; 24.9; 24.8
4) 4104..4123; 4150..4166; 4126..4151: -0.05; 20.3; 25.6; 23.3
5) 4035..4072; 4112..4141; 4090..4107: 0.23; 25.2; 23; 23.9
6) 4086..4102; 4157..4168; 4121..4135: 0.03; 21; 25.2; 23.1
